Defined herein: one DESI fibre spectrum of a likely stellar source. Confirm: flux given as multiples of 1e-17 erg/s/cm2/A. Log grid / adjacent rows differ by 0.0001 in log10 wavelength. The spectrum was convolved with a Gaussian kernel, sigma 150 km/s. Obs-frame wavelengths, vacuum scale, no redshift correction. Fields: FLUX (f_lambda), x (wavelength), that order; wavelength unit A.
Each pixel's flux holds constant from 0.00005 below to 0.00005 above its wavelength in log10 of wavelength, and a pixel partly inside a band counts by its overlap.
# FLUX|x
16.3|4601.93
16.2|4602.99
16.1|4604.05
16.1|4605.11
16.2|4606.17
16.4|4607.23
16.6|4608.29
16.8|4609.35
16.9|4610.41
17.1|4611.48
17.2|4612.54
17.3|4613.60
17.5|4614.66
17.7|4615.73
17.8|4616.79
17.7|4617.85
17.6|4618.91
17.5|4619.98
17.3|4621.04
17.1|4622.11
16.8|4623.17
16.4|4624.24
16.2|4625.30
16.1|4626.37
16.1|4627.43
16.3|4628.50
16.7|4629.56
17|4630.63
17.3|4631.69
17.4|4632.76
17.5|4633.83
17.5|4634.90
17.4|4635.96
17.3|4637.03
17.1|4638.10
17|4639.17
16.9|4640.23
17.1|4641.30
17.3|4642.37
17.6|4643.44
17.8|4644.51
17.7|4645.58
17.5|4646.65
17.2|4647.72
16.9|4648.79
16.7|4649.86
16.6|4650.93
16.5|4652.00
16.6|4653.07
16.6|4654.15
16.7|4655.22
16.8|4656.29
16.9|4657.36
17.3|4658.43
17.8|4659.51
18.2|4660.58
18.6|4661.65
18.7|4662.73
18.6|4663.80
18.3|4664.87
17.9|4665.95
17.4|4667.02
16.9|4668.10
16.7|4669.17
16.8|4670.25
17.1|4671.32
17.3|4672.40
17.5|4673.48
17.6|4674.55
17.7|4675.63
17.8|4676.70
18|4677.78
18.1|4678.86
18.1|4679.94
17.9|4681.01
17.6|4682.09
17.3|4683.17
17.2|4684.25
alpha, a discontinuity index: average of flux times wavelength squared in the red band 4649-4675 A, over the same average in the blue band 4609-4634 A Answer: 1.03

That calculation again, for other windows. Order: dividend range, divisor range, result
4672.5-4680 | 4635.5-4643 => 1.05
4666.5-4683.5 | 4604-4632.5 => 1.06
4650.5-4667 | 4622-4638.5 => 1.05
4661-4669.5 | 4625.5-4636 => 1.08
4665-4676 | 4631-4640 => 1.02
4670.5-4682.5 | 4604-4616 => 1.08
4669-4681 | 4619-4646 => 1.05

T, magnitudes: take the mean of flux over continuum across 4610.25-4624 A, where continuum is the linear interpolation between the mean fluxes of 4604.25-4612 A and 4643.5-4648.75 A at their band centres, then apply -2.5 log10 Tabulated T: -0.03 mag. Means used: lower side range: 16.6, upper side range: 17.5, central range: 17.3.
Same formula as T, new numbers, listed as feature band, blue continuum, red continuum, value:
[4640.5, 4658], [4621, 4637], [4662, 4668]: 0.03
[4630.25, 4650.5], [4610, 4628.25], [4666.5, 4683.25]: 0.00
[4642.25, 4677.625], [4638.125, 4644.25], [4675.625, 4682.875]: 0.01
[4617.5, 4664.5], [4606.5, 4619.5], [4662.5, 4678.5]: 0.01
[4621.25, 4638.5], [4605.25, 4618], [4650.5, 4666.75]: 0.02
